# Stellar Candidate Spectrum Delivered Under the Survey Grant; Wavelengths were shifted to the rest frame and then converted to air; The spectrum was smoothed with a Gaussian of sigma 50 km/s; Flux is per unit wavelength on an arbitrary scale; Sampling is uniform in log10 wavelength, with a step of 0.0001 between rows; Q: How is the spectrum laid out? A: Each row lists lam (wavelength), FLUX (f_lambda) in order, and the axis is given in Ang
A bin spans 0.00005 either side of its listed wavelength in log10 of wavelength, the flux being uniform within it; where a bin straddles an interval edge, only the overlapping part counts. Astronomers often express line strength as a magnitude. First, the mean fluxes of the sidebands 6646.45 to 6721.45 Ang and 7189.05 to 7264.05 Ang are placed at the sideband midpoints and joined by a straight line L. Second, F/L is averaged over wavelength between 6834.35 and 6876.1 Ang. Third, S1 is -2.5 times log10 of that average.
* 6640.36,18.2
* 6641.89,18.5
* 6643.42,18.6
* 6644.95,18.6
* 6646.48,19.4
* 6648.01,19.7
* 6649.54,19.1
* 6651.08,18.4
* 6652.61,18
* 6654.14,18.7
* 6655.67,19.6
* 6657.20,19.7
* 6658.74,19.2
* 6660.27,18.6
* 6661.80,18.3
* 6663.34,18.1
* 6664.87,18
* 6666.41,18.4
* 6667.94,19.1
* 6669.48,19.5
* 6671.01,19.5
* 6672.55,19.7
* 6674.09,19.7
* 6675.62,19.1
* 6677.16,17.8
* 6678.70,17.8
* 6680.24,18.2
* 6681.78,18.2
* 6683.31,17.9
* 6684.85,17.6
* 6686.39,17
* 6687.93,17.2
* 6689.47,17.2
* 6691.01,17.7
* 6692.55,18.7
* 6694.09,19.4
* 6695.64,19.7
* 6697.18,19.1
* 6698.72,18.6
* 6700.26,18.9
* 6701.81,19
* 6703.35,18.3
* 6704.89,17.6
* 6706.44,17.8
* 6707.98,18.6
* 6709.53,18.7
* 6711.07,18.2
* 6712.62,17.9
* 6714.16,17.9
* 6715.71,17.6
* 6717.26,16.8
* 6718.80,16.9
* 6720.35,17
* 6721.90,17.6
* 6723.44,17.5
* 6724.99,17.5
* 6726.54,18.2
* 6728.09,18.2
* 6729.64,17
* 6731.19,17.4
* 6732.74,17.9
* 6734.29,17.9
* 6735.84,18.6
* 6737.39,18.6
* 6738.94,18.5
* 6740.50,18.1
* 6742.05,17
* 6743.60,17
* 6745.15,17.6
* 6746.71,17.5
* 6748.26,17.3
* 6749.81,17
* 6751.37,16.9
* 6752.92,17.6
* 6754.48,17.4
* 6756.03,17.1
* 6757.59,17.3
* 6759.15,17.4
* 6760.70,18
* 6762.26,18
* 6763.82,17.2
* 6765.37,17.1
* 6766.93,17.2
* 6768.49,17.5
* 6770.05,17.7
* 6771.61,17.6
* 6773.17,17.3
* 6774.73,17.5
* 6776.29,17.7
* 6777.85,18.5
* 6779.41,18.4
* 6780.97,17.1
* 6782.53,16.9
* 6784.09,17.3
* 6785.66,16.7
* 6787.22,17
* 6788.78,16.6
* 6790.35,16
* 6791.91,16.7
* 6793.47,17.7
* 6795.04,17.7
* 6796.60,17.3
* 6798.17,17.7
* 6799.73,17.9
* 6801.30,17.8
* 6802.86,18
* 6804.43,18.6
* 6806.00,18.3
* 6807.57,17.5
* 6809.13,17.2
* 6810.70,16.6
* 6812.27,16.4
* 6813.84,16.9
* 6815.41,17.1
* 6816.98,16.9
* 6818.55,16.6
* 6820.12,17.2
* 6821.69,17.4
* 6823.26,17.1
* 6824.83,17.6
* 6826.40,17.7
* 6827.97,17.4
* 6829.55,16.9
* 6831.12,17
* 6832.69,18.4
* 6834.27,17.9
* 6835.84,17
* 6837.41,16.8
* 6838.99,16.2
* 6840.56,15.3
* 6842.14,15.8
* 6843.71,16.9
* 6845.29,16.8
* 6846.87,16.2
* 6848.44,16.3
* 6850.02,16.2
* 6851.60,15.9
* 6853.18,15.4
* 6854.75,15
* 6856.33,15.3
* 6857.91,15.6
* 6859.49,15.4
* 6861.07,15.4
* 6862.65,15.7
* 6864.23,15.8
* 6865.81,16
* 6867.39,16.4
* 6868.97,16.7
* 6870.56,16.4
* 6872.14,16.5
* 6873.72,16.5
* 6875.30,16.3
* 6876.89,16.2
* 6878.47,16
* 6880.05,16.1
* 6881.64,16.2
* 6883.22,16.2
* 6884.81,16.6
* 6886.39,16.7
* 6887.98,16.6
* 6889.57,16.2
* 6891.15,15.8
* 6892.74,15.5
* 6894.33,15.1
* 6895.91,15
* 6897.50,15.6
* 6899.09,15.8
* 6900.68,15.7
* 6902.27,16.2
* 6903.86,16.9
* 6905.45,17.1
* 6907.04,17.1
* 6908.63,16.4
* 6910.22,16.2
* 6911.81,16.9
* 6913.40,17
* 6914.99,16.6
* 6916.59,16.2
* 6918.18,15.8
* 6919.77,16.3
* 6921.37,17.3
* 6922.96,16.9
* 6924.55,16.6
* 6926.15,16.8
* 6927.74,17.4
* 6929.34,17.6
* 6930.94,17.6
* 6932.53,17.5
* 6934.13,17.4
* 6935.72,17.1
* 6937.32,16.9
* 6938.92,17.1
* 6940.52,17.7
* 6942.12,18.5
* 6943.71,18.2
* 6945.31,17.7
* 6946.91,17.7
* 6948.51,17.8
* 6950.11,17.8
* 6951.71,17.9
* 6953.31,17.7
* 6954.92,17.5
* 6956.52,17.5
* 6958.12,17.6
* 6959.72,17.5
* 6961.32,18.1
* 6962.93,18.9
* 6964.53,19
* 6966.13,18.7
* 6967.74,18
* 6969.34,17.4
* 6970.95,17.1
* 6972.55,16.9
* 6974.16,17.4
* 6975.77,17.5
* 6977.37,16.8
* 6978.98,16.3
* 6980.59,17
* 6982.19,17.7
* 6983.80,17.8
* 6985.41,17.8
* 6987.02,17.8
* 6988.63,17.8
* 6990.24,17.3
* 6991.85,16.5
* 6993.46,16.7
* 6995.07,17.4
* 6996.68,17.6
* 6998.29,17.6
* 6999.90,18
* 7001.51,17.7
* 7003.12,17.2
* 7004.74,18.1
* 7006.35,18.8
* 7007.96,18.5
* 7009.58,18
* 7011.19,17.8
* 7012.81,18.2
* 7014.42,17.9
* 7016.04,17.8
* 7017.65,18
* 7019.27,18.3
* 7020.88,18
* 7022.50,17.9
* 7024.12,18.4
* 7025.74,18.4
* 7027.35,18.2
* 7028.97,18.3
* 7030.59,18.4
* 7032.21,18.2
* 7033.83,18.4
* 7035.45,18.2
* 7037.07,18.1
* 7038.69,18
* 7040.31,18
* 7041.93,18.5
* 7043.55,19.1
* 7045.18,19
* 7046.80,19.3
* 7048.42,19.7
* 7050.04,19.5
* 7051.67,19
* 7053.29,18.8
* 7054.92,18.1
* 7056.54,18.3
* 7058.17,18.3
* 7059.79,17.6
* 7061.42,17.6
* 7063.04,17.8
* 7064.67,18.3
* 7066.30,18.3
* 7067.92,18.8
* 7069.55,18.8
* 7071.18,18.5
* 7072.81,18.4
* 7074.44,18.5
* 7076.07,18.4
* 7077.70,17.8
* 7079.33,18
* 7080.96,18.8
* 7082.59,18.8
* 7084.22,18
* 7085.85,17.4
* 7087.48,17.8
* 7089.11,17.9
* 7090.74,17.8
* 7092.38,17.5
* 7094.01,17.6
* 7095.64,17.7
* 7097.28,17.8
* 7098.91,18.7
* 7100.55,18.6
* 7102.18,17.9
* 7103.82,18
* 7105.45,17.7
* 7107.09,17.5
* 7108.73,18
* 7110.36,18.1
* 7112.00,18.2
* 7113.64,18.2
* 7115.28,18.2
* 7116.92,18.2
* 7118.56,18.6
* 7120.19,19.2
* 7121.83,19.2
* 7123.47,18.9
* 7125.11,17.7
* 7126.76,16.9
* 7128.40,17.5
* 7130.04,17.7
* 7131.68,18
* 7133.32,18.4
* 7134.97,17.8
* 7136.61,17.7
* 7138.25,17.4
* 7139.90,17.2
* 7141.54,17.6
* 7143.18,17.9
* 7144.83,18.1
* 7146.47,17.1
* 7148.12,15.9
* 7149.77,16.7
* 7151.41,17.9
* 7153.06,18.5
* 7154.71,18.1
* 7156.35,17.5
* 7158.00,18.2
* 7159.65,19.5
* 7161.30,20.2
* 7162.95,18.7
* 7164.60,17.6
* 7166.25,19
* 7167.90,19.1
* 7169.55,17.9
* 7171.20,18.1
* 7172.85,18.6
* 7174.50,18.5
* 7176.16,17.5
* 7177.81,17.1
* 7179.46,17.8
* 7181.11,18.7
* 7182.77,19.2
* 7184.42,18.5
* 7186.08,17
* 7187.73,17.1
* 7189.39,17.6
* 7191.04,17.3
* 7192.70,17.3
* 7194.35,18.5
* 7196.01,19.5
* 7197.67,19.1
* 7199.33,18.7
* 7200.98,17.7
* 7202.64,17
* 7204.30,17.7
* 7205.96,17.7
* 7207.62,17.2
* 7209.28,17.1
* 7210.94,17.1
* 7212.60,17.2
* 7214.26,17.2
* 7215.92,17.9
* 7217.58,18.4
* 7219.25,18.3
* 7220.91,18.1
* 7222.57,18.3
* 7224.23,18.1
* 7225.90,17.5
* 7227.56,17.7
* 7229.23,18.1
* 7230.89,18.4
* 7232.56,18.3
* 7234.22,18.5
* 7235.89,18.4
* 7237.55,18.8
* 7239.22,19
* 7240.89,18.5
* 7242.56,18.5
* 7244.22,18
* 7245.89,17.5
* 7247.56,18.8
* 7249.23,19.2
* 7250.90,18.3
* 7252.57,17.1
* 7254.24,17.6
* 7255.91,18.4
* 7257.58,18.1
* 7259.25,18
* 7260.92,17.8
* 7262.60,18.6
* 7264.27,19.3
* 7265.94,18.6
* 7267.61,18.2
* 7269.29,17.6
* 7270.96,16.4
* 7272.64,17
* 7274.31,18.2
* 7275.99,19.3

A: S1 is 0.14 mag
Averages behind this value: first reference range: 18.4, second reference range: 18.1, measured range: 16.1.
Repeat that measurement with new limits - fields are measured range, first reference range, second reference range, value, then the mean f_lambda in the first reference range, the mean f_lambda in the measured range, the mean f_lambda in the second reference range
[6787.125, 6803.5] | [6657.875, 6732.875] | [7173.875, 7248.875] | 0.05 mag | 18.2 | 17.3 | 18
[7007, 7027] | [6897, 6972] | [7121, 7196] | -0.04 mag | 17.2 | 18.1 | 18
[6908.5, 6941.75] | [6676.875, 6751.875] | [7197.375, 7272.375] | 0.06 mag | 17.9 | 16.9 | 18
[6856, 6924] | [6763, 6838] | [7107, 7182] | 0.09 mag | 17.3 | 16.2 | 18.1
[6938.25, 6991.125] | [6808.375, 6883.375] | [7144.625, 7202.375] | -0.04 mag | 16.5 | 17.7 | 18.1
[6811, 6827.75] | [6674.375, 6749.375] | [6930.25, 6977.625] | 0.05 mag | 18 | 17.1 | 17.7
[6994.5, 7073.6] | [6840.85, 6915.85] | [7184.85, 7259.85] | -0.08 mag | 16.1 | 18.3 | 18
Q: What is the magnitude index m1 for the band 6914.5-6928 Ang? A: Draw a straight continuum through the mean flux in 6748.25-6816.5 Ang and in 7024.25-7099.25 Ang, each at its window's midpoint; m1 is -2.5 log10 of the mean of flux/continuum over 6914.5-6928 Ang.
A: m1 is 0.077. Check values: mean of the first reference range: 17.4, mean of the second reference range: 18.3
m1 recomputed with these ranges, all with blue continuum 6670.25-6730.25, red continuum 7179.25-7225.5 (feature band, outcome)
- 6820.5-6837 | 0.040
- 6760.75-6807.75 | 0.037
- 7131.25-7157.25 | 0.019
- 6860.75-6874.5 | 0.119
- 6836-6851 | 0.112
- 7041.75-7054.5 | -0.066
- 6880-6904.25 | 0.131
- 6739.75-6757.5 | 0.049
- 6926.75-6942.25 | 0.037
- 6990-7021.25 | 0.013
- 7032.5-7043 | -0.015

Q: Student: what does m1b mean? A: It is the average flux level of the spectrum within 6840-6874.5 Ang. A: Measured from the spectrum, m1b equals 16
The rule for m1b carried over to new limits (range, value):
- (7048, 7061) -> 18.6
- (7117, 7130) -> 18.2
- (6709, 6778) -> 17.6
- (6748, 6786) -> 17.4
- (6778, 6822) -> 17.3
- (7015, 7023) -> 18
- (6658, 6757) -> 18.1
